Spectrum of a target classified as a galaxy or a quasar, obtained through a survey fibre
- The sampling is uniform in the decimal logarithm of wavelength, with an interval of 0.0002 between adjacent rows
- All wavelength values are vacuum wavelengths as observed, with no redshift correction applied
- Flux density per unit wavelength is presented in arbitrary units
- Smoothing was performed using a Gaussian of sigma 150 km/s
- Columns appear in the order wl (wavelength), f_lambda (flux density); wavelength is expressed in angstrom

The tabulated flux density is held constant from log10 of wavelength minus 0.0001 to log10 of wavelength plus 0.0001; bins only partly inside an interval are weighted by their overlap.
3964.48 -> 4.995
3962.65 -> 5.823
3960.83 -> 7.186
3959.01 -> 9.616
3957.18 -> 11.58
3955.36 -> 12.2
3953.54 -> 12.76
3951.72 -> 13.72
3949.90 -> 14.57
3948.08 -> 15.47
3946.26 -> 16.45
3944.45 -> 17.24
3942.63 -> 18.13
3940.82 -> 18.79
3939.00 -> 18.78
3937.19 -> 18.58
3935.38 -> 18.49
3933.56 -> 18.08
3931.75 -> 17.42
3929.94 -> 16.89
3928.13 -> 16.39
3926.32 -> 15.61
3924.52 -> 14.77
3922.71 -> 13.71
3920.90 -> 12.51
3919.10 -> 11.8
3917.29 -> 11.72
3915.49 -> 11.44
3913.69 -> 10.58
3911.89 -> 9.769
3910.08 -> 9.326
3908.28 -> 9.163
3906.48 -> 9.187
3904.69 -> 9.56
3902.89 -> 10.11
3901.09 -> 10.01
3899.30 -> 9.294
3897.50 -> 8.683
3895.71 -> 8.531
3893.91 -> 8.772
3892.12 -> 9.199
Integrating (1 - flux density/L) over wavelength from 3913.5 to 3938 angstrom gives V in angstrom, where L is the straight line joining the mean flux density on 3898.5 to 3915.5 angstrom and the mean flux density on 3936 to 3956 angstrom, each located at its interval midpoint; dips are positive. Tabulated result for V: -3.8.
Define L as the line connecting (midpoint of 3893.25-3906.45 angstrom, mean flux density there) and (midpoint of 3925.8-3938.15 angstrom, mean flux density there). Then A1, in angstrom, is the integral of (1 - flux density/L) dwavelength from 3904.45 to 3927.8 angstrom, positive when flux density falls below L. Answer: 3.18 angstrom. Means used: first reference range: 9.29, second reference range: 17.4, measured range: 11.7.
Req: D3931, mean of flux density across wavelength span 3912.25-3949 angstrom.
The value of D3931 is 15.6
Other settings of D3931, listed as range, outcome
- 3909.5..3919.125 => 10.7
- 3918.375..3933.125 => 15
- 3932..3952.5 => 17.1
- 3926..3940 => 17.6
